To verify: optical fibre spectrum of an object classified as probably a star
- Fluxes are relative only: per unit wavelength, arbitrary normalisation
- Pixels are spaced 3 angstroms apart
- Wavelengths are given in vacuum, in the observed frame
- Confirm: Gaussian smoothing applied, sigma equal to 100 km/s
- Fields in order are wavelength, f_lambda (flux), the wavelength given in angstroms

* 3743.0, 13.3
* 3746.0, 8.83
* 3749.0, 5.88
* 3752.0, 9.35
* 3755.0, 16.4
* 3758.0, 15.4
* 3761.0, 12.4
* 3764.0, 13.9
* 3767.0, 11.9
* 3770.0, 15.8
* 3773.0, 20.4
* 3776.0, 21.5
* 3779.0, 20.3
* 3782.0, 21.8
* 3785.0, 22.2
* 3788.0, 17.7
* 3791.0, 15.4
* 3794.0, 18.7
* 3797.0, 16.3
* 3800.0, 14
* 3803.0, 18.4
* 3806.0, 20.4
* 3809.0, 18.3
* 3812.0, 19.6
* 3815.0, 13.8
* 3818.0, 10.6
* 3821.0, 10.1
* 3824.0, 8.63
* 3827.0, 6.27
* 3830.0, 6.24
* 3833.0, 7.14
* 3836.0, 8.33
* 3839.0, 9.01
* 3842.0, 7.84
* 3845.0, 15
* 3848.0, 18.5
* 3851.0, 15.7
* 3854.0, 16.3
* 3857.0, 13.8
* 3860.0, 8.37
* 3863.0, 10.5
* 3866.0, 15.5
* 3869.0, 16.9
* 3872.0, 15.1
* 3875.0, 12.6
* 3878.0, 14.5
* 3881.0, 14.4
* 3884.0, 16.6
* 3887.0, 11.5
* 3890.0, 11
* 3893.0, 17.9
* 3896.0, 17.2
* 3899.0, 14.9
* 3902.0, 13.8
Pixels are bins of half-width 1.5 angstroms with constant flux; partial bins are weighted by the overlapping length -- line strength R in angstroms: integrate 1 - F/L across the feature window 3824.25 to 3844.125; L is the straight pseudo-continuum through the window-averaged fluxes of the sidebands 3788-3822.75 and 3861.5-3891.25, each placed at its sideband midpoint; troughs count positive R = 9.6 angstroms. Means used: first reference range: 16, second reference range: 13.9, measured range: 7.78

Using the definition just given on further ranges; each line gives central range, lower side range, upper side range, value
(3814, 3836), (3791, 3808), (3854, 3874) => 9.8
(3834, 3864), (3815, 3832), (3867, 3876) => -0.4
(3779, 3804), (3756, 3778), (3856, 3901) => -4.2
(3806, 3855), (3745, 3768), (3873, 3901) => 4.2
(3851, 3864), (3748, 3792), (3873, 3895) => 1.7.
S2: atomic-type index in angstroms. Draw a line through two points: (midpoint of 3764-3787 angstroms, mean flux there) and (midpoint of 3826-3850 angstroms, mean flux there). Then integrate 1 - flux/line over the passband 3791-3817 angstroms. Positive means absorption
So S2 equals -4.4 angstroms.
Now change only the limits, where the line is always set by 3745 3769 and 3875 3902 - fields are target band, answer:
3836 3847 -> 2.4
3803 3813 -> -4.9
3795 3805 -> -3.0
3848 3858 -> -1.4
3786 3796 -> -3.9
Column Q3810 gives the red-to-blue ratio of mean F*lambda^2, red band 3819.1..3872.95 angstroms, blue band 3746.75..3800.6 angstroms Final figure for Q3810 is 0.8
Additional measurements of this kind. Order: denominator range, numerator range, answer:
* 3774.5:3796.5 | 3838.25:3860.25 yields 0.71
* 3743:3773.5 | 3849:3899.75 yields 1.19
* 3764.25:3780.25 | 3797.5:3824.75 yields 0.87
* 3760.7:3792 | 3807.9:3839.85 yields 0.61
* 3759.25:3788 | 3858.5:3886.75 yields 0.81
